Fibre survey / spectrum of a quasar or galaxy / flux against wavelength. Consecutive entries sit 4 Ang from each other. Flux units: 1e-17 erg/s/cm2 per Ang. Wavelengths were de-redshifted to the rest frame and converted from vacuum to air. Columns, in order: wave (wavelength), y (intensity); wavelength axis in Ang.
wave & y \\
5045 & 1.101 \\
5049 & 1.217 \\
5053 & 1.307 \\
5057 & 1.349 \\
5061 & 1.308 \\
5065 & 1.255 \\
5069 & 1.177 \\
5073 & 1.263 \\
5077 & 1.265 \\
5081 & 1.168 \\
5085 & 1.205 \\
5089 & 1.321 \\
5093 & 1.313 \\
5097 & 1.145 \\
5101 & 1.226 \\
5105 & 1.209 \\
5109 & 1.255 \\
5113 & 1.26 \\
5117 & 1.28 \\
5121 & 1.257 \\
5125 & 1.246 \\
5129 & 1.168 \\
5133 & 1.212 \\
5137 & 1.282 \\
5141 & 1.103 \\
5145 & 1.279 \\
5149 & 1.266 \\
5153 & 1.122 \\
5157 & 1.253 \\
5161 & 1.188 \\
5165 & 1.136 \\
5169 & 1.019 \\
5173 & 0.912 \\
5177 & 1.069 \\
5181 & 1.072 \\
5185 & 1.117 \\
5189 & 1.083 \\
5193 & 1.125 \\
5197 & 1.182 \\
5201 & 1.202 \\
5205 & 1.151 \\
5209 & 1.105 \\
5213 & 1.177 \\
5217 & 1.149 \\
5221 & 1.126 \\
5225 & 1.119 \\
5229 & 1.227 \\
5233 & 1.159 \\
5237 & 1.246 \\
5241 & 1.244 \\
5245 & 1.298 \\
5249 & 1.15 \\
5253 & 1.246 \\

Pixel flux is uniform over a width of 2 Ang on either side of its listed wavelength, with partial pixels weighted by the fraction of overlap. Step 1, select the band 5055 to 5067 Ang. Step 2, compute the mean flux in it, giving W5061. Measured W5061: 1.3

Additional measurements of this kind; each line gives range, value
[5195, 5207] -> 1.18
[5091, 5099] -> 1.23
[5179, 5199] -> 1.12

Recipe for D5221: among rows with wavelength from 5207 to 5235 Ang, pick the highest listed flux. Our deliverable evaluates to 1.227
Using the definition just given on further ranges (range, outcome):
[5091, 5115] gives 1.313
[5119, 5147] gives 1.282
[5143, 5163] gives 1.279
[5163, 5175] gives 1.136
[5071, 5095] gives 1.321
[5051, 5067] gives 1.349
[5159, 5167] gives 1.188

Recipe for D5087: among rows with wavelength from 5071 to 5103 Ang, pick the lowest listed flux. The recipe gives 1.145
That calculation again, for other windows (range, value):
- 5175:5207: 1.069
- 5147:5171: 1.019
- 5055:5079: 1.177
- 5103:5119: 1.209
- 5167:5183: 0.912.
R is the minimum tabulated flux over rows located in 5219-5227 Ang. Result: 1.119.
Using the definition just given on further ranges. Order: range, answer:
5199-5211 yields 1.105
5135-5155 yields 1.103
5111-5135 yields 1.168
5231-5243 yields 1.159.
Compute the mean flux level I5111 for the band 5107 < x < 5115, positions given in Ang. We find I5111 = 1.26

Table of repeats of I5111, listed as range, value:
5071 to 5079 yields 1.26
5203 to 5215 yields 1.14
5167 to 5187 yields 1.04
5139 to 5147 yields 1.19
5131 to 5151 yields 1.23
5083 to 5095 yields 1.28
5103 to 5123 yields 1.25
